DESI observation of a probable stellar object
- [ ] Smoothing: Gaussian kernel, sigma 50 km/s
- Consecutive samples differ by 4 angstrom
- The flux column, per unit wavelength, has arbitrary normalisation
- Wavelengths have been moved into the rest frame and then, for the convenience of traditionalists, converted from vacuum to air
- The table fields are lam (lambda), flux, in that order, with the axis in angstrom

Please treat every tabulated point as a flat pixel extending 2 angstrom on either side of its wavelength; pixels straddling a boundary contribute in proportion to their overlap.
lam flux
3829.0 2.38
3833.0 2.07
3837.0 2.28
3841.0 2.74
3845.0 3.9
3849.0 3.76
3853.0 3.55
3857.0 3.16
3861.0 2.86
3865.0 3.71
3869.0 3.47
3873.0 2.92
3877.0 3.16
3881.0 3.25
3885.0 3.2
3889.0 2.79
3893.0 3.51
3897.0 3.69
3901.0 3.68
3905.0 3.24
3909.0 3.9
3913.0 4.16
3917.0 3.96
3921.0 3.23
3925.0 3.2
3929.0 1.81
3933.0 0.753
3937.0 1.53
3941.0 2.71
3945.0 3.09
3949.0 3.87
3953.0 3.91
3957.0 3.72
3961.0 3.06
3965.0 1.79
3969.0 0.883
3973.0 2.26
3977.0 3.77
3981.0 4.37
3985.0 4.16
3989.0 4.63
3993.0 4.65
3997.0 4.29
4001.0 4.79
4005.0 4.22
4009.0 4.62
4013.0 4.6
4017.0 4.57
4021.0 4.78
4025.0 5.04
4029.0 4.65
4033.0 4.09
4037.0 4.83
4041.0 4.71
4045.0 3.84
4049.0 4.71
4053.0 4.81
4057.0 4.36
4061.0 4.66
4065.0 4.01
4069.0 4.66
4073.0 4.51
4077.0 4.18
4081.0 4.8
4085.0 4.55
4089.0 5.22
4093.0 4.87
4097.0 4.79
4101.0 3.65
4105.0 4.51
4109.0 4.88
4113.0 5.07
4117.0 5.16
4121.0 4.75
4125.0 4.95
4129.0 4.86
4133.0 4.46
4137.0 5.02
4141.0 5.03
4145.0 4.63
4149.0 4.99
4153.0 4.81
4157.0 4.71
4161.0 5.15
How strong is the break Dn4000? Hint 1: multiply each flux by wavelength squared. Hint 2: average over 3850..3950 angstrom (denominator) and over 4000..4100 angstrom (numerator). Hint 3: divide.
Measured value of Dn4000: 1.58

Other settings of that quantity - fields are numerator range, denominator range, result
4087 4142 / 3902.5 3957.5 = 1.72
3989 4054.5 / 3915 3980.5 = 1.72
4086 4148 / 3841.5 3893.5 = 1.64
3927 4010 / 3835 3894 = 1.08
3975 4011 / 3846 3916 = 1.36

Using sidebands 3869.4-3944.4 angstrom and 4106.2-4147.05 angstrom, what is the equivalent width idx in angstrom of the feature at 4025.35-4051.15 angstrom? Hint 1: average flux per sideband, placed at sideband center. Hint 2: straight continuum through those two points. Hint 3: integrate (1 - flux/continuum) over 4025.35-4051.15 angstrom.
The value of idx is -2.3 angstrom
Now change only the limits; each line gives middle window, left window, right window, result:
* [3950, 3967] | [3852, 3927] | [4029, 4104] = 2.95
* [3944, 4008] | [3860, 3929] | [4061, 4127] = 4.83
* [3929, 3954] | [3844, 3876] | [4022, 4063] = 8.97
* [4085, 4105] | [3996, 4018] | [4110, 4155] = 0.68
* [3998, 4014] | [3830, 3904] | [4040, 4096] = -1.53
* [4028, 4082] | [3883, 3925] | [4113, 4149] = -0.71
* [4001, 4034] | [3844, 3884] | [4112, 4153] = -2.89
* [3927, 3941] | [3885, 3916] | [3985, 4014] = 8.39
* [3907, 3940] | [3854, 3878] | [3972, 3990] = 6.73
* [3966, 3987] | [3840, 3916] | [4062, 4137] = 5.06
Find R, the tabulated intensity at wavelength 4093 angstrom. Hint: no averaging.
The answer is 4.87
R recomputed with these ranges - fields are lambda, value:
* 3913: 4.16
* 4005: 4.22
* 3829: 2.38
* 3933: 0.753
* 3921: 3.23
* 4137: 5.02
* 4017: 4.57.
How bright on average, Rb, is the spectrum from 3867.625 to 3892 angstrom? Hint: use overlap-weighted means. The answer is 3.14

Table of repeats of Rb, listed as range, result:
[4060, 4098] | 4.62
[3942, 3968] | 3.13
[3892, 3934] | 3.24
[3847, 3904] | 3.33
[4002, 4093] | 4.57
